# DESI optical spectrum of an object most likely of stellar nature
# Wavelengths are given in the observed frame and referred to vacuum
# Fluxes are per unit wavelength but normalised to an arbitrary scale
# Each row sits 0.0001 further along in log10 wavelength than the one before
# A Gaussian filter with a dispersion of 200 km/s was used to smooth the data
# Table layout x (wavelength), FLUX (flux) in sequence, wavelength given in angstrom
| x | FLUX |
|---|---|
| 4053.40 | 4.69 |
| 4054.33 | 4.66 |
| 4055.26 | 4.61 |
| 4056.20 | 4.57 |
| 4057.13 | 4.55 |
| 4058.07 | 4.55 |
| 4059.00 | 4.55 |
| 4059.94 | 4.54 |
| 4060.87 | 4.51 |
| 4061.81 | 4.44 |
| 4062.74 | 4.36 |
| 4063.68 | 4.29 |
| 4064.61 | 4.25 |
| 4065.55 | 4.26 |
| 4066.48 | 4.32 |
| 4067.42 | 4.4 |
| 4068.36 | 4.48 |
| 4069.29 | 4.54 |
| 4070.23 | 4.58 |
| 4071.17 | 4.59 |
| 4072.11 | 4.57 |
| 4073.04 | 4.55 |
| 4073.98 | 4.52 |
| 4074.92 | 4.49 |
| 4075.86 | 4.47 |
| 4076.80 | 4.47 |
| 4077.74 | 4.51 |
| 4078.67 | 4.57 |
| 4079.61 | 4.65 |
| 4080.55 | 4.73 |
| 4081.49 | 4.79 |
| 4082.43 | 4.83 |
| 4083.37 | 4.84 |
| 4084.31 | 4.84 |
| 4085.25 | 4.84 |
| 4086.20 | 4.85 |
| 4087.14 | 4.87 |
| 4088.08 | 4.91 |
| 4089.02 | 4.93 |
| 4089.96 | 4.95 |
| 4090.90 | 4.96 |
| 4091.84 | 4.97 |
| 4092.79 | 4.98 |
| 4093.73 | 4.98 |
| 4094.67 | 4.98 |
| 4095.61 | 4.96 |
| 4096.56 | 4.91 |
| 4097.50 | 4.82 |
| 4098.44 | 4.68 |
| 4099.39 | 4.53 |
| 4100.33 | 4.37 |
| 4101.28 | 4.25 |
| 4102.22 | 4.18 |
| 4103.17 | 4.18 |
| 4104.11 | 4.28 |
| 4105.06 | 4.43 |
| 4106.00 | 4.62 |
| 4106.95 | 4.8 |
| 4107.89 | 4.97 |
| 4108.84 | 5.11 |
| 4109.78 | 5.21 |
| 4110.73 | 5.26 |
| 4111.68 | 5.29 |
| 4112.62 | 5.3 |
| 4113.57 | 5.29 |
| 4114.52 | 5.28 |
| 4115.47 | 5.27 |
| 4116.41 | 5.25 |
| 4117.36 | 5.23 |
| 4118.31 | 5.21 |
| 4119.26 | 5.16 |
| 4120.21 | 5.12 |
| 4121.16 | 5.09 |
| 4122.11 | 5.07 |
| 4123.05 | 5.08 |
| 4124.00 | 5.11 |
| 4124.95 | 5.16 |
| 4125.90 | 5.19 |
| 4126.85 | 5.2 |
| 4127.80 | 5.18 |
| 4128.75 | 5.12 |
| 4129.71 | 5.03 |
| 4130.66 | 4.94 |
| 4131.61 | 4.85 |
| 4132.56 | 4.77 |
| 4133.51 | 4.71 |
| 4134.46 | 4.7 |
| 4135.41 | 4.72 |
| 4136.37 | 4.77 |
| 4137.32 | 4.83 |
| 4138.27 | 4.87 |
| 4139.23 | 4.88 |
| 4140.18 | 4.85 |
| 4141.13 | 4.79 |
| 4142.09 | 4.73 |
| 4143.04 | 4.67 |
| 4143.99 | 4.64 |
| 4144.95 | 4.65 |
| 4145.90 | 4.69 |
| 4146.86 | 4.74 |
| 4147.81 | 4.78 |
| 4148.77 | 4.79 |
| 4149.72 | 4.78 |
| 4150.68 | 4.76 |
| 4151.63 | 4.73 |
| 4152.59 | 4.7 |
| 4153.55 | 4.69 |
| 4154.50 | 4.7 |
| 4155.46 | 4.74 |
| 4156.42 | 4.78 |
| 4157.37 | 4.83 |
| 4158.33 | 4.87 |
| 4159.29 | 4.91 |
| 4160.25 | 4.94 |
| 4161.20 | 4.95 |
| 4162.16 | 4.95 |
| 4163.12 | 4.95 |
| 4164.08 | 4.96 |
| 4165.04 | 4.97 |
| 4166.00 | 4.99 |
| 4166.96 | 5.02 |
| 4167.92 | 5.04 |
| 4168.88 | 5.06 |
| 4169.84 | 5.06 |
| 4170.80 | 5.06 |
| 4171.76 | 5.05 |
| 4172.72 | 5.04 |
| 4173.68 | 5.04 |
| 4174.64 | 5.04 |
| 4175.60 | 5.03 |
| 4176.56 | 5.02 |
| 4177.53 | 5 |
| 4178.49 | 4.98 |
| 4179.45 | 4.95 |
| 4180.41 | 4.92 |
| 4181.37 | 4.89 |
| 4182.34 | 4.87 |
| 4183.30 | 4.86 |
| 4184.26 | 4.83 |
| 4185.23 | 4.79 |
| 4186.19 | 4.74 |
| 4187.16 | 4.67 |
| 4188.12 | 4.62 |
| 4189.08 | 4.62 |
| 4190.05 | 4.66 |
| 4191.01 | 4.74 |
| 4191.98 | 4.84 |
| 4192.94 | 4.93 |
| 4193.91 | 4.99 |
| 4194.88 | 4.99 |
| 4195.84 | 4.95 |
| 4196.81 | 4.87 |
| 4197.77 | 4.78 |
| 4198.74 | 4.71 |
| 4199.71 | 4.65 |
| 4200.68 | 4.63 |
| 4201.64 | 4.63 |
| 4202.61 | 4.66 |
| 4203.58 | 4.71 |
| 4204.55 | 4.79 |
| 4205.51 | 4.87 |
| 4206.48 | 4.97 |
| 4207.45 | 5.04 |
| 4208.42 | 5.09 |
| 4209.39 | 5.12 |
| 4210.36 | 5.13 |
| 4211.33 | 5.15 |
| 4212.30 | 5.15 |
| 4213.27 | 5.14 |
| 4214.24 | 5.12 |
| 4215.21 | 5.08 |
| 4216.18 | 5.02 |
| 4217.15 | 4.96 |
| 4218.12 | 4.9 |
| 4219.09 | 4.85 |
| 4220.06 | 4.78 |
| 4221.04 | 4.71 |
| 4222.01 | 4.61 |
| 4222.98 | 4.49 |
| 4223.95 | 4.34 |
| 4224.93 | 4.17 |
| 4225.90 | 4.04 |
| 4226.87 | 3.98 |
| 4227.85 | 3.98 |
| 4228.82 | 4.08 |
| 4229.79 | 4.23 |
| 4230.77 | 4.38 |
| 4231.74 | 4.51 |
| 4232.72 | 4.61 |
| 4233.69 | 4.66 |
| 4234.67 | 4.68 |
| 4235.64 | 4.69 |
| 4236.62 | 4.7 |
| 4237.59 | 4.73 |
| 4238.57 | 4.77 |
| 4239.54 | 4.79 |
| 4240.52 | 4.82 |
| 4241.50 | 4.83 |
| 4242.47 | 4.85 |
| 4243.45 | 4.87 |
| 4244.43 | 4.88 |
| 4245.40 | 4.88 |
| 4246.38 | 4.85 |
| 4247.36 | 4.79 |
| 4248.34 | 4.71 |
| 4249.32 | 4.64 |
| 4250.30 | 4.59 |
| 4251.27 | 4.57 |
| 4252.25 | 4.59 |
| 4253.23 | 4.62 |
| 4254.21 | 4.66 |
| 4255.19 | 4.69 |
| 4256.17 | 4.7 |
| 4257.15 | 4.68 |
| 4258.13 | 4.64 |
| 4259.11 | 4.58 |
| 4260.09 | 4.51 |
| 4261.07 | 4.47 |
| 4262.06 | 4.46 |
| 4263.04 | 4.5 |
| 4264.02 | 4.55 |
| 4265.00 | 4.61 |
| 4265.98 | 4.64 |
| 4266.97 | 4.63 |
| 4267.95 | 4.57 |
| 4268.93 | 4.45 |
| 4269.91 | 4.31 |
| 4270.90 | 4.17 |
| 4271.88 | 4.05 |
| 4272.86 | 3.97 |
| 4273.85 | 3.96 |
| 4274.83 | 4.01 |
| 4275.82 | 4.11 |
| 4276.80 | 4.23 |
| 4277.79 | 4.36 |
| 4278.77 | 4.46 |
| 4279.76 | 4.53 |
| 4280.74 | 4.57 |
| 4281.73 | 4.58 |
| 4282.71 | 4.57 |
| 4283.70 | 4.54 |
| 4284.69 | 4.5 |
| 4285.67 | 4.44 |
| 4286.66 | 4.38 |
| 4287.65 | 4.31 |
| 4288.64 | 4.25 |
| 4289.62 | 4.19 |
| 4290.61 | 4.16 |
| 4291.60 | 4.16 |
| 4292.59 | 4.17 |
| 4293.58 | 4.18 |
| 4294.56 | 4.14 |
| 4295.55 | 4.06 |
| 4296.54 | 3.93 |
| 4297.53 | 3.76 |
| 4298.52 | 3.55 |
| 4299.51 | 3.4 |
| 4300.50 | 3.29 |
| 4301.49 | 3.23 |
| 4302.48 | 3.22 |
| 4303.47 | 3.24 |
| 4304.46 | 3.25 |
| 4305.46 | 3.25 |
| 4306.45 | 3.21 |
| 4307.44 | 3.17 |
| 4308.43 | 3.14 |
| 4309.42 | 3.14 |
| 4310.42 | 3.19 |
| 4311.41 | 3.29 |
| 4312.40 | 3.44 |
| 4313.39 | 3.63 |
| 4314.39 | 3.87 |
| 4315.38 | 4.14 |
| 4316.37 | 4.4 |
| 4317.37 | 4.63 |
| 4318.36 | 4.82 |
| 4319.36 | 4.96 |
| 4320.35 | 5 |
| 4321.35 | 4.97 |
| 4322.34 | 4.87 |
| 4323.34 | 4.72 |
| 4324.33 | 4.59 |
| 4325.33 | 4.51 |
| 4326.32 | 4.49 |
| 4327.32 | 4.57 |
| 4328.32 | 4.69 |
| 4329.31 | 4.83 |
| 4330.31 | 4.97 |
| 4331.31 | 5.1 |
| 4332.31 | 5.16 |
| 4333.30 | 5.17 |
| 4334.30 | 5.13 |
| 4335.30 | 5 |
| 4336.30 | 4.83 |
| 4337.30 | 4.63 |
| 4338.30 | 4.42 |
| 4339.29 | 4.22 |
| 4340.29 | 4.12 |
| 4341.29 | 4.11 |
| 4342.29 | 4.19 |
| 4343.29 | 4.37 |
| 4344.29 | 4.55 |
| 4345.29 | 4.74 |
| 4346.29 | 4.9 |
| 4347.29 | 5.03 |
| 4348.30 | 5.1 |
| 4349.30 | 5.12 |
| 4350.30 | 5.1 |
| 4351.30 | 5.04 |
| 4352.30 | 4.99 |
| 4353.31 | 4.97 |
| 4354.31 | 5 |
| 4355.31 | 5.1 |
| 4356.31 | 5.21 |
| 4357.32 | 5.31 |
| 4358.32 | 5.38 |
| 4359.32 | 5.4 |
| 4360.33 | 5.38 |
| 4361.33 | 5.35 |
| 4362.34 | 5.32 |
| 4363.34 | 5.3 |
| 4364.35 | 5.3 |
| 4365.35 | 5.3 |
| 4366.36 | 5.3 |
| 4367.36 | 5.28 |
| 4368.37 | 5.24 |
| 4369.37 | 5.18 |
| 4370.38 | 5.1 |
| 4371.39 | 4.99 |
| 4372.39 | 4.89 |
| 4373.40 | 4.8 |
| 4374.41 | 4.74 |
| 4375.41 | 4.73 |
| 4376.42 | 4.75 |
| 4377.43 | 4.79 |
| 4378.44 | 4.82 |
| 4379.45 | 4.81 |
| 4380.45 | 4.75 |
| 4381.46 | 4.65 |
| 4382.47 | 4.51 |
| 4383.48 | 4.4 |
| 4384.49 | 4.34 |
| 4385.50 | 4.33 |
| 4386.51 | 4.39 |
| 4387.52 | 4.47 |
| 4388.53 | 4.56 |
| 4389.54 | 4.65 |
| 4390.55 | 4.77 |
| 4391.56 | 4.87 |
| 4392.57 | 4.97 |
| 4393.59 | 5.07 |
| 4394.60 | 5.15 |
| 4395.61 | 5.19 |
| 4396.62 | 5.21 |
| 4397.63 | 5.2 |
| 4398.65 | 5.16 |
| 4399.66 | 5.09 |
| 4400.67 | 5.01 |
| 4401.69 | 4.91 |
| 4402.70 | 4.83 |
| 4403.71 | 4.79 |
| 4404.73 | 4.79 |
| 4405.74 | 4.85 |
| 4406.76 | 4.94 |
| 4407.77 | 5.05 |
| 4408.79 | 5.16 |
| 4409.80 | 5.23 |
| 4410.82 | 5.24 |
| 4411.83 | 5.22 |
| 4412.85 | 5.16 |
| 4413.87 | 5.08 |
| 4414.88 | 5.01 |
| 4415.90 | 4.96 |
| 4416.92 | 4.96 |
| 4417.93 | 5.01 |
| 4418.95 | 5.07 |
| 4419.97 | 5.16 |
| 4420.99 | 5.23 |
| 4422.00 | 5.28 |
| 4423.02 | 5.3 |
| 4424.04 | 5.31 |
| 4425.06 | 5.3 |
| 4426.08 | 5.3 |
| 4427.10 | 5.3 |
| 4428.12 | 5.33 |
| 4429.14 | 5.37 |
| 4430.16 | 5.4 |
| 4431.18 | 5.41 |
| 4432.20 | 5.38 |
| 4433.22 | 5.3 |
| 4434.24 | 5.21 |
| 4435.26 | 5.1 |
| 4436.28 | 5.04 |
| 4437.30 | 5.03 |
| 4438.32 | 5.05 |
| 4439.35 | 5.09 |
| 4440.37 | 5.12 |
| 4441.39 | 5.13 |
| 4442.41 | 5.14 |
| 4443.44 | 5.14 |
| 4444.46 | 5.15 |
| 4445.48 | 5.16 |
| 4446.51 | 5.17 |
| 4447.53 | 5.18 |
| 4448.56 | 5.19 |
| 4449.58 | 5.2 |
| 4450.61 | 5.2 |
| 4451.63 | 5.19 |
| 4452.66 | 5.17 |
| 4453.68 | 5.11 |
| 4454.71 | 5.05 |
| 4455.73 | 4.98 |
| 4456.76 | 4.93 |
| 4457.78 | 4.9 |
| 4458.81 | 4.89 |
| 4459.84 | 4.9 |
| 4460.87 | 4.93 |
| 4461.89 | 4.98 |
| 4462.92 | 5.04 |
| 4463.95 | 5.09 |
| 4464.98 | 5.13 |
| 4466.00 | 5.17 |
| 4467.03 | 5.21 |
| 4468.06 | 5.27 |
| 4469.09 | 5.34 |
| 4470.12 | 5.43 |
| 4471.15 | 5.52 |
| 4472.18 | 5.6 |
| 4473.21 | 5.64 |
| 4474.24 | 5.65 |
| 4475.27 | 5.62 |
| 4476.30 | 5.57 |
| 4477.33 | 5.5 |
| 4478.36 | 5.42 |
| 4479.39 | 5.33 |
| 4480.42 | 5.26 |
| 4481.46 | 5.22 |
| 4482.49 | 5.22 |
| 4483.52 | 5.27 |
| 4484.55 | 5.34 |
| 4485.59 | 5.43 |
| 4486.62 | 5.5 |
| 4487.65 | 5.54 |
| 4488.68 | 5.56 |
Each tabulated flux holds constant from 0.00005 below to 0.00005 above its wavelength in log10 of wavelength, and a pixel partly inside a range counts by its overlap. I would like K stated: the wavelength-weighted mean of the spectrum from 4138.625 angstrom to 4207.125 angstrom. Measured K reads 4.85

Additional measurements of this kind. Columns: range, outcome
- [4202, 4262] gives 4.7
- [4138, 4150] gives 4.76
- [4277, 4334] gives 4.17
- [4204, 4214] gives 5.05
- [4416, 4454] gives 5.19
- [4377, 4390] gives 4.57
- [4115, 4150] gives 4.94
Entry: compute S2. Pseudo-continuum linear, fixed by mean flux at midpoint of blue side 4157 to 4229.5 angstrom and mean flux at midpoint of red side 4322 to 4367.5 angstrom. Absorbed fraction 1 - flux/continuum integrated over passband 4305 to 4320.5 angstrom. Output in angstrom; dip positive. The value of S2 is 3.5 angstrom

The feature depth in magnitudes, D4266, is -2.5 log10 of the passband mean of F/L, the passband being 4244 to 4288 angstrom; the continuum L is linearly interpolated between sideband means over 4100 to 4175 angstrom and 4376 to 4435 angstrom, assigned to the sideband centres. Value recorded 0.10 mag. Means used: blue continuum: 4.9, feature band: 4.5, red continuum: 5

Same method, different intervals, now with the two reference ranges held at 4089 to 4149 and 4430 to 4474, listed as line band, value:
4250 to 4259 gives 0.08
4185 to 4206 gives 0.04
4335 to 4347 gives 0.13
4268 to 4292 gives 0.17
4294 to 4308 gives 0.40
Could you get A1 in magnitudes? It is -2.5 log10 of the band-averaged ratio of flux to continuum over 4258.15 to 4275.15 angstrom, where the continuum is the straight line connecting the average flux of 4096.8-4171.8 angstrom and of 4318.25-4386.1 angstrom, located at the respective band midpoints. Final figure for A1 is 0.12 mag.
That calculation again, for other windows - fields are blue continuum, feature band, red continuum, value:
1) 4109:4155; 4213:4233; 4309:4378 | 0.07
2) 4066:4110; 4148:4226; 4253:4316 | -0.11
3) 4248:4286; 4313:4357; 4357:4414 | 0.01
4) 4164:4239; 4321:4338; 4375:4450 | 0.02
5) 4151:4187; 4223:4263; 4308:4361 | 0.05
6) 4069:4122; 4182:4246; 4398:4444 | 0.04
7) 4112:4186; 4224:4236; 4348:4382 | 0.15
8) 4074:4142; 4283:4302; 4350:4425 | 0.22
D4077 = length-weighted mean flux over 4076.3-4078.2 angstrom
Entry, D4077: 4.48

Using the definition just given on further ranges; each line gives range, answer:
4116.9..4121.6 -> 5.16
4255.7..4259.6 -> 4.65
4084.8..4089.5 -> 4.88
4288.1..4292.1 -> 4.19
